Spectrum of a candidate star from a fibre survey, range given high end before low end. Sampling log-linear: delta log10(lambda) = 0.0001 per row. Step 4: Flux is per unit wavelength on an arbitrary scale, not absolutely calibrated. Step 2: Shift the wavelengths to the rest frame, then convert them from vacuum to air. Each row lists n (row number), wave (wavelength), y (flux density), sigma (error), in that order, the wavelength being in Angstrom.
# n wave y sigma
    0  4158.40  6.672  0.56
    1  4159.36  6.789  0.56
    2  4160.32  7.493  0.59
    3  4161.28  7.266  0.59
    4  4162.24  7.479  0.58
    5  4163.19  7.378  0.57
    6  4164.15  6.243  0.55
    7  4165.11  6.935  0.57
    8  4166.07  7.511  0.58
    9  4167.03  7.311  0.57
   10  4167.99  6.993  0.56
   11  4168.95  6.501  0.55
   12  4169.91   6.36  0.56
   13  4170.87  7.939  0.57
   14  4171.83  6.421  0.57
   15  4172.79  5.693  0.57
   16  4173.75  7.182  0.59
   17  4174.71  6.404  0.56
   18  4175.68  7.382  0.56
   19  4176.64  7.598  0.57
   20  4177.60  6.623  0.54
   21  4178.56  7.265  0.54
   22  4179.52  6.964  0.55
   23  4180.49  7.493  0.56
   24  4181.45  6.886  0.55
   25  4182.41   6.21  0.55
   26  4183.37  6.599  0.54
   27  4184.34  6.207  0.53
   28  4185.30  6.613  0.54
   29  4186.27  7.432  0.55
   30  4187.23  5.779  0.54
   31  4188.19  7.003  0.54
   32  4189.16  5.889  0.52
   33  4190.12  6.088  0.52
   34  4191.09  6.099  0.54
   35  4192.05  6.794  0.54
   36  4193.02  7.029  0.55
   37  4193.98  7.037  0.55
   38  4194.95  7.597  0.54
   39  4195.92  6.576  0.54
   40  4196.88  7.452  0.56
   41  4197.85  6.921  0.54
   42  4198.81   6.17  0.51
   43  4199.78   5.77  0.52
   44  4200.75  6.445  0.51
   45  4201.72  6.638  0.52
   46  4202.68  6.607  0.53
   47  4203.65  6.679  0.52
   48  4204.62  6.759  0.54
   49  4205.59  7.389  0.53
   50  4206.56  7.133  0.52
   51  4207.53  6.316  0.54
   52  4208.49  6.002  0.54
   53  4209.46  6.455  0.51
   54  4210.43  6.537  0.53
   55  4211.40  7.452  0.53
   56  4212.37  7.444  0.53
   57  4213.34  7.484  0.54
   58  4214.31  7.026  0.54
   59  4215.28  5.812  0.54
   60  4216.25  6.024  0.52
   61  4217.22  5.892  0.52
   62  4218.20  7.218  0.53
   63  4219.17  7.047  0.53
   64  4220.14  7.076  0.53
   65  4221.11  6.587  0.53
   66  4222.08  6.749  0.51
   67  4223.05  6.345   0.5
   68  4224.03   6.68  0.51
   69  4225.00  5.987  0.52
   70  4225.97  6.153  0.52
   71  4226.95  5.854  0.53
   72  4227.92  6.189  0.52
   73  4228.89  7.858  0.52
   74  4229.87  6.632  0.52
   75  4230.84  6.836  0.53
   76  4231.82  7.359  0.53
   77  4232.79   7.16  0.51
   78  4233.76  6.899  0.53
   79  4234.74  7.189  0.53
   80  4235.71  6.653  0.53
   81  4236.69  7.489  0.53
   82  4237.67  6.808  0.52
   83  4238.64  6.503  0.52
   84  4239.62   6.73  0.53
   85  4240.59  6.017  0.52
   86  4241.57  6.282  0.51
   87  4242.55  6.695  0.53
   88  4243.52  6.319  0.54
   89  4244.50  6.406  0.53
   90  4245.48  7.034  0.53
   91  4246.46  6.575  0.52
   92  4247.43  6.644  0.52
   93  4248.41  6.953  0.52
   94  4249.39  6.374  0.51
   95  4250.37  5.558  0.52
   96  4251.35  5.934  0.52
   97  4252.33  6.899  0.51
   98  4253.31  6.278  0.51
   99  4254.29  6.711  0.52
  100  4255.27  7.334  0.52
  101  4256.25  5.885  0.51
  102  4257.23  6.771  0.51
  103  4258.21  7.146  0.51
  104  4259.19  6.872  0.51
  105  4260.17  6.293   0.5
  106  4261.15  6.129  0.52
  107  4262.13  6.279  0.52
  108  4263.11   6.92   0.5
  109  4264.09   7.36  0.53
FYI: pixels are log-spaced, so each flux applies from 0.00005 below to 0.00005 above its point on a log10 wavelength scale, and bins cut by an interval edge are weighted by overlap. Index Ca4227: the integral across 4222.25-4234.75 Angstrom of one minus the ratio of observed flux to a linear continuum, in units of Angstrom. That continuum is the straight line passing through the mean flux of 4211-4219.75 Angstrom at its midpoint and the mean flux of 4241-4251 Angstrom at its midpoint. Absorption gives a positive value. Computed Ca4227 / 0.0 Angstrom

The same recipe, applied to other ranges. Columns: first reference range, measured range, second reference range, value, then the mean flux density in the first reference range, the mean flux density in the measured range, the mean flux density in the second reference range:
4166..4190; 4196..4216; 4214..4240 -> 0.1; 6.79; 6.72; 6.69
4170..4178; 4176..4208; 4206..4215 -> 0.6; 6.88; 6.73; 6.86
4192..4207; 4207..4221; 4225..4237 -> 0.2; 6.81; 6.7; 6.81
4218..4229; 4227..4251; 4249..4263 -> -0.6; 6.59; 6.7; 6.48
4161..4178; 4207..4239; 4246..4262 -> -0.2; 6.95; 6.72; 6.52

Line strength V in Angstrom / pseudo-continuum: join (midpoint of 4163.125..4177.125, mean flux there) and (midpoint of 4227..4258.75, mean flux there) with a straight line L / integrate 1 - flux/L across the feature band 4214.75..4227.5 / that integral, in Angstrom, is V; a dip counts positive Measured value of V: 0.6 Angstrom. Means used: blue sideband 6.91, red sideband 6.68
